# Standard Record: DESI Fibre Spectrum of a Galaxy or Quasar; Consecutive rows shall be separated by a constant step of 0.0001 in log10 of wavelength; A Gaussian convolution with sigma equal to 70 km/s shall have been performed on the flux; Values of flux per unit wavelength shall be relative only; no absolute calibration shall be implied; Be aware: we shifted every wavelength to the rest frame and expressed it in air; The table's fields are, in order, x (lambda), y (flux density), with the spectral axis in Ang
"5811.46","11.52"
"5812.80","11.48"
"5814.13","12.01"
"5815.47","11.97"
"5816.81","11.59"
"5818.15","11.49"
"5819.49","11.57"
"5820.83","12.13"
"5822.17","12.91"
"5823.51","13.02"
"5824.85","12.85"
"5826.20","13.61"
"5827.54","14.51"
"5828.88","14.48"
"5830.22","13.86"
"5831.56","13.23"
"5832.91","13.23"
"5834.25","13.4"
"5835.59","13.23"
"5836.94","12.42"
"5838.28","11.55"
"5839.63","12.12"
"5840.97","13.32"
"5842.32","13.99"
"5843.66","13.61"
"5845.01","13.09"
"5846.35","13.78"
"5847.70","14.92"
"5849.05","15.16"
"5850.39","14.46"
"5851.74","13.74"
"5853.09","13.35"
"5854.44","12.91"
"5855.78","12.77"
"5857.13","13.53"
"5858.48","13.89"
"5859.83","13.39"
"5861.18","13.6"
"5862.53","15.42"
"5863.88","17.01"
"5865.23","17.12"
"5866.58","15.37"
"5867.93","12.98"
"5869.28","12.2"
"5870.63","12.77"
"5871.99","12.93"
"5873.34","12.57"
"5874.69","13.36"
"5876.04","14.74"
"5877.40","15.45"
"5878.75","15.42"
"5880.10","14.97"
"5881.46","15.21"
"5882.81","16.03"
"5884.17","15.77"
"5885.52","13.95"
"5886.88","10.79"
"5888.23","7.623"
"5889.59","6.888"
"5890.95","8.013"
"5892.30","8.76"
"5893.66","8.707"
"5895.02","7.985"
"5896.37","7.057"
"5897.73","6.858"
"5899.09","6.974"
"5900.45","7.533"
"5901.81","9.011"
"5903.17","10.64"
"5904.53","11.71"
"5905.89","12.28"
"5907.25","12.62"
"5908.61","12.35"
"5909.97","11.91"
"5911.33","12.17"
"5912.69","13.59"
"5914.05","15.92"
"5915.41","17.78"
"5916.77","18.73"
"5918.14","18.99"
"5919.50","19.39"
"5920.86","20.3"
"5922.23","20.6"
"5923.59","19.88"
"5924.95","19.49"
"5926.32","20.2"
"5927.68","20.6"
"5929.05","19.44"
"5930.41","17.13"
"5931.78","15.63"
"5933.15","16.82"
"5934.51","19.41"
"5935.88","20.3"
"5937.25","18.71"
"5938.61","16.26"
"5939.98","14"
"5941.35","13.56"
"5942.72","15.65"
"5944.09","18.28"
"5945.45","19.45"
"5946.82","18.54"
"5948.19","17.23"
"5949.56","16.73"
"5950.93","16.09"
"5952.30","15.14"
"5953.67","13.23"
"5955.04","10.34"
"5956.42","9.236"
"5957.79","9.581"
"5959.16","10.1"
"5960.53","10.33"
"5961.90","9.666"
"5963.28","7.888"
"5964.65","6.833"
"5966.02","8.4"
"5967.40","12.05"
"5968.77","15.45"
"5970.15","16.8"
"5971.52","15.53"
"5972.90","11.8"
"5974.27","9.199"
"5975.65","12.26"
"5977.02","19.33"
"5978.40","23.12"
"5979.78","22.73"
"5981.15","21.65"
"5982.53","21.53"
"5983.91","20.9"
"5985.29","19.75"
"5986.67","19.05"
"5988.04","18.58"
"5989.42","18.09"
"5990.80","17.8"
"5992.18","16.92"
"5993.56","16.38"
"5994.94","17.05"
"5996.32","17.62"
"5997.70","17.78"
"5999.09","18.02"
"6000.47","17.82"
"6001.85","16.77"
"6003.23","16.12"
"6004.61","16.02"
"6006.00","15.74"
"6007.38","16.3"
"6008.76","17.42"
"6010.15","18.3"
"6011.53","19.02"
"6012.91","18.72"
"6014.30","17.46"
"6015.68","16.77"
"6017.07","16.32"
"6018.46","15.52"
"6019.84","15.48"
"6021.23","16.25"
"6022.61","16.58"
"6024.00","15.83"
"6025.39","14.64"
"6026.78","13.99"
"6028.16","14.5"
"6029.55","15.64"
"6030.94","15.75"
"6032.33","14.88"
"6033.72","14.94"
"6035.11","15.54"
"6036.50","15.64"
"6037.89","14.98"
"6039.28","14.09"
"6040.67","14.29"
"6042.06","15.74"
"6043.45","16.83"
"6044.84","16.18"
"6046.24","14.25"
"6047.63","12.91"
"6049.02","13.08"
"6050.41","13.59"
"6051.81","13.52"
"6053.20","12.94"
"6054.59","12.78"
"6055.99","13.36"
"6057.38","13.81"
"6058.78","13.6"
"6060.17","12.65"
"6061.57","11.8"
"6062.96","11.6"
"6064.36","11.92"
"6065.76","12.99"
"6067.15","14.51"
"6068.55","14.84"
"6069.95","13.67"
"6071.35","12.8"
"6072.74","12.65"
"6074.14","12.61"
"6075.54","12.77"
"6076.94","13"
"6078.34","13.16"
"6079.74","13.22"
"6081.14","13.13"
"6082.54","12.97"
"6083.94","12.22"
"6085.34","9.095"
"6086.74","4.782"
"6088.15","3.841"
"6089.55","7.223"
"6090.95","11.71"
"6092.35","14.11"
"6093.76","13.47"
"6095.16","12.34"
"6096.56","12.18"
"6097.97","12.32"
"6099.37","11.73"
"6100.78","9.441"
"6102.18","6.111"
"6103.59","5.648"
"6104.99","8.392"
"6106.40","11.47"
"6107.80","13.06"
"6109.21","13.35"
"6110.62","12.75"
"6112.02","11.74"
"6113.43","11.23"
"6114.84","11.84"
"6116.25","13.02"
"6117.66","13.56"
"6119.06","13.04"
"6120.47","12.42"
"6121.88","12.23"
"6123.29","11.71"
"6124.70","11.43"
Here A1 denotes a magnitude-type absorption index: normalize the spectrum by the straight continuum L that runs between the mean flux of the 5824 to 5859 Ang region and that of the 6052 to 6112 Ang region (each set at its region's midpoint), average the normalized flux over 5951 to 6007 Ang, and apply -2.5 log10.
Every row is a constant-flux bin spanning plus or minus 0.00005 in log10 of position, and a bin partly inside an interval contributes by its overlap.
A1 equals -0.225 mag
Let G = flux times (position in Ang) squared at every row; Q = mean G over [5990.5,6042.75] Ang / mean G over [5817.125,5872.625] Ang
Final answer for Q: 1.27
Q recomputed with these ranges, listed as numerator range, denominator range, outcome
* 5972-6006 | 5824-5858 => 1.38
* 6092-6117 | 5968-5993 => 0.66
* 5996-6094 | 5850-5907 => 1.23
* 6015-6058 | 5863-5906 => 1.32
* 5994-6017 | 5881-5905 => 1.81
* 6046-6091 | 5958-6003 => 0.79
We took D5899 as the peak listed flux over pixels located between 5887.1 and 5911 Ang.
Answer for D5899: 12.62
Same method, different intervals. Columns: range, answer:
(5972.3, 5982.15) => 23.12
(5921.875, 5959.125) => 20.6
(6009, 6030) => 19.02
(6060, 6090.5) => 14.84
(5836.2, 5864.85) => 17.01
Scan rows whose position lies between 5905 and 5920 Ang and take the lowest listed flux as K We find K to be 11.91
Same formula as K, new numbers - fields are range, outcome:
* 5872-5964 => 6.858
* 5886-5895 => 6.888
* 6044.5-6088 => 4.782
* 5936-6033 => 6.833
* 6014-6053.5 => 12.91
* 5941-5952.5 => 13.56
